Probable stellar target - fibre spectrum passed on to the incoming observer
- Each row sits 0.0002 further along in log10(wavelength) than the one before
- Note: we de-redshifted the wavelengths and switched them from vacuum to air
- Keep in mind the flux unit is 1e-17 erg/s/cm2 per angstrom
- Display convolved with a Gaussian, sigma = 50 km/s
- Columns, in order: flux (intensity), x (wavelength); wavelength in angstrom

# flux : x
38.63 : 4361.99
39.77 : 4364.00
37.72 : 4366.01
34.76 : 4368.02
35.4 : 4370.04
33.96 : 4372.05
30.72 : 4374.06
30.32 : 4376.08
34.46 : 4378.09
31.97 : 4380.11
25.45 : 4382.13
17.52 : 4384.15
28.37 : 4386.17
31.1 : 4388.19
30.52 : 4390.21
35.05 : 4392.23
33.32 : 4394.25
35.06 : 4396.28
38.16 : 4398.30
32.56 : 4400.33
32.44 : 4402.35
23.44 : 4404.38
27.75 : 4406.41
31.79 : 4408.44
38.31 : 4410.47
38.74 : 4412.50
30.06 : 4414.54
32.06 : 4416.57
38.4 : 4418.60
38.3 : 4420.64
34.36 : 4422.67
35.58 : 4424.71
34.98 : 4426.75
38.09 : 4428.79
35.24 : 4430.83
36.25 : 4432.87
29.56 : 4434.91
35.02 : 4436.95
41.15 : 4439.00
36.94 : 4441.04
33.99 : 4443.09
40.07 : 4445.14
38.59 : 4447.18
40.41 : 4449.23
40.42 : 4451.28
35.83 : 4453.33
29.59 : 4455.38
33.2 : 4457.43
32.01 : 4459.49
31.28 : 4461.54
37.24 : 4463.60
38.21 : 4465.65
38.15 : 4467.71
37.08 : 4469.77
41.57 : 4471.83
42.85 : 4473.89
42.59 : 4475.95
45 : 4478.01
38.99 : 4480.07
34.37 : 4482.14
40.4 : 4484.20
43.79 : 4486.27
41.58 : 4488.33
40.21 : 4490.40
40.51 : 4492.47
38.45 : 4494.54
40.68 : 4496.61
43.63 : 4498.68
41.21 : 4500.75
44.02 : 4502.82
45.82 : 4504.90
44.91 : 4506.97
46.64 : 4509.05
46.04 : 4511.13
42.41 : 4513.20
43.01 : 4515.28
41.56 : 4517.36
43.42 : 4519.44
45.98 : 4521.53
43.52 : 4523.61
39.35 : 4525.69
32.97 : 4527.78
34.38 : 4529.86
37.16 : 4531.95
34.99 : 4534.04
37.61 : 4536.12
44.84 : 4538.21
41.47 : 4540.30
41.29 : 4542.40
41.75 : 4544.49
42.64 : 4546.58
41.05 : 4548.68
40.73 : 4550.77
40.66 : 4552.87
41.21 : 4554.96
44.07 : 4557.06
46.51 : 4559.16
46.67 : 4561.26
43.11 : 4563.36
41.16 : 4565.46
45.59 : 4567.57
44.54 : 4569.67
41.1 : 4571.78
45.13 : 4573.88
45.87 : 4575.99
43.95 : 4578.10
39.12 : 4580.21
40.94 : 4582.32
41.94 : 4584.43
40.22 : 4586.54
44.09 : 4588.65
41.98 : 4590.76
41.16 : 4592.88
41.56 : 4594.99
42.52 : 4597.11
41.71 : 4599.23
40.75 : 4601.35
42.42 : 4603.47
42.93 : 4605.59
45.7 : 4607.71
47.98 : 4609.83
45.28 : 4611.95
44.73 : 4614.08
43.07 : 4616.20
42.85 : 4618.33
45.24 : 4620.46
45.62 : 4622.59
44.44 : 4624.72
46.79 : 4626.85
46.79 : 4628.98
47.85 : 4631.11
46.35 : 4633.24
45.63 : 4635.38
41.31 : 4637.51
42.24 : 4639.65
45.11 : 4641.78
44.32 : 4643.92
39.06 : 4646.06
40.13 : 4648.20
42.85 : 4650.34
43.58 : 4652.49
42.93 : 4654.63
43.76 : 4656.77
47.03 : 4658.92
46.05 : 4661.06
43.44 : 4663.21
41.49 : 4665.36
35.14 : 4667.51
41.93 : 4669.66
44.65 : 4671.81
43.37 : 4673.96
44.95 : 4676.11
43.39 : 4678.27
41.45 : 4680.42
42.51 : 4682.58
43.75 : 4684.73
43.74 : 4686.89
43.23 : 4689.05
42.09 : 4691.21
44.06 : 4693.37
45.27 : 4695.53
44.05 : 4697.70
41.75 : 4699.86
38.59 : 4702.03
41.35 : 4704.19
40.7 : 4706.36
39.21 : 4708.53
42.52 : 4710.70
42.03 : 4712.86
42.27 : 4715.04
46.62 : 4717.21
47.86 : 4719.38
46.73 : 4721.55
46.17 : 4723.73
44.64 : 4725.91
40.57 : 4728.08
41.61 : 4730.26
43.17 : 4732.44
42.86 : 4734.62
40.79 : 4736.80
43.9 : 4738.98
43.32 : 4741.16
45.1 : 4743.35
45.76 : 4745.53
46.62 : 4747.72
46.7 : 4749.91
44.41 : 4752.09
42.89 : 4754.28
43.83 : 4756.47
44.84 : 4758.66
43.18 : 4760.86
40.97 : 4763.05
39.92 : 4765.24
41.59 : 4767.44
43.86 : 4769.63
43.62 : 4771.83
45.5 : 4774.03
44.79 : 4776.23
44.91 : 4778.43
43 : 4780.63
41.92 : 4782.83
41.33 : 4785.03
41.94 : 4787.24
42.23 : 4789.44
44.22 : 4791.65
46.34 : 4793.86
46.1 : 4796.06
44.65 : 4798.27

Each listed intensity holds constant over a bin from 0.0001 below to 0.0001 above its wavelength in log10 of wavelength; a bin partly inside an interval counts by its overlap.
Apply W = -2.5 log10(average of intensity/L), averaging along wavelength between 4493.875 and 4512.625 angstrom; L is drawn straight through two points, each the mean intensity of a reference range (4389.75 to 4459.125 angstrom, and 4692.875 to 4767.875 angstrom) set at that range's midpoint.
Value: -0.18 mag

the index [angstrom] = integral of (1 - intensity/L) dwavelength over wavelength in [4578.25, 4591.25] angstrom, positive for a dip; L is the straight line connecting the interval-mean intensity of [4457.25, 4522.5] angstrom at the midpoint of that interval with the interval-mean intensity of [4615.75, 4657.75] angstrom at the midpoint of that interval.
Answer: 0.4 angstrom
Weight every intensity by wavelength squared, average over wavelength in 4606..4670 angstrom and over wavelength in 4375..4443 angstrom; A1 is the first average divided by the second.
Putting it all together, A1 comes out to 1.47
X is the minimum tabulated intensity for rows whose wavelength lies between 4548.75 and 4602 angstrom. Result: 39.12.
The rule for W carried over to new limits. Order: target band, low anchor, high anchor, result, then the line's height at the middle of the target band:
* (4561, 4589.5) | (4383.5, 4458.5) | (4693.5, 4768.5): -0.11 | 38.7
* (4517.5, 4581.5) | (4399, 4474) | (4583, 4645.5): -0.03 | 40.8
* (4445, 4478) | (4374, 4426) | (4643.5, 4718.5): -0.09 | 34.5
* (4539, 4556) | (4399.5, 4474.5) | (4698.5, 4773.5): -0.08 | 38.3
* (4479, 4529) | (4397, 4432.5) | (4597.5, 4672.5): -0.10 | 38.1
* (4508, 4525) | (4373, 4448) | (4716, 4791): -0.20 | 36.6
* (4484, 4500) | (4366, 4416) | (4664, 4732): -0.16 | 35.5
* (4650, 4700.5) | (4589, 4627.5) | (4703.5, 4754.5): 0.01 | 43.7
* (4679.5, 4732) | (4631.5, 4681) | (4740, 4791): 0.01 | 43.3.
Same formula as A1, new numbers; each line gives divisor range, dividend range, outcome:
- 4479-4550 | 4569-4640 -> 1.10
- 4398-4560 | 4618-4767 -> 1.23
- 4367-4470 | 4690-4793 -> 1.47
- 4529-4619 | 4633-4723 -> 1.06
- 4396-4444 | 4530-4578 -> 1.30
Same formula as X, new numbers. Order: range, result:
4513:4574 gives 32.97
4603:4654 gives 39.06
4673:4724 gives 38.59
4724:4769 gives 39.92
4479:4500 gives 34.37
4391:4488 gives 23.44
